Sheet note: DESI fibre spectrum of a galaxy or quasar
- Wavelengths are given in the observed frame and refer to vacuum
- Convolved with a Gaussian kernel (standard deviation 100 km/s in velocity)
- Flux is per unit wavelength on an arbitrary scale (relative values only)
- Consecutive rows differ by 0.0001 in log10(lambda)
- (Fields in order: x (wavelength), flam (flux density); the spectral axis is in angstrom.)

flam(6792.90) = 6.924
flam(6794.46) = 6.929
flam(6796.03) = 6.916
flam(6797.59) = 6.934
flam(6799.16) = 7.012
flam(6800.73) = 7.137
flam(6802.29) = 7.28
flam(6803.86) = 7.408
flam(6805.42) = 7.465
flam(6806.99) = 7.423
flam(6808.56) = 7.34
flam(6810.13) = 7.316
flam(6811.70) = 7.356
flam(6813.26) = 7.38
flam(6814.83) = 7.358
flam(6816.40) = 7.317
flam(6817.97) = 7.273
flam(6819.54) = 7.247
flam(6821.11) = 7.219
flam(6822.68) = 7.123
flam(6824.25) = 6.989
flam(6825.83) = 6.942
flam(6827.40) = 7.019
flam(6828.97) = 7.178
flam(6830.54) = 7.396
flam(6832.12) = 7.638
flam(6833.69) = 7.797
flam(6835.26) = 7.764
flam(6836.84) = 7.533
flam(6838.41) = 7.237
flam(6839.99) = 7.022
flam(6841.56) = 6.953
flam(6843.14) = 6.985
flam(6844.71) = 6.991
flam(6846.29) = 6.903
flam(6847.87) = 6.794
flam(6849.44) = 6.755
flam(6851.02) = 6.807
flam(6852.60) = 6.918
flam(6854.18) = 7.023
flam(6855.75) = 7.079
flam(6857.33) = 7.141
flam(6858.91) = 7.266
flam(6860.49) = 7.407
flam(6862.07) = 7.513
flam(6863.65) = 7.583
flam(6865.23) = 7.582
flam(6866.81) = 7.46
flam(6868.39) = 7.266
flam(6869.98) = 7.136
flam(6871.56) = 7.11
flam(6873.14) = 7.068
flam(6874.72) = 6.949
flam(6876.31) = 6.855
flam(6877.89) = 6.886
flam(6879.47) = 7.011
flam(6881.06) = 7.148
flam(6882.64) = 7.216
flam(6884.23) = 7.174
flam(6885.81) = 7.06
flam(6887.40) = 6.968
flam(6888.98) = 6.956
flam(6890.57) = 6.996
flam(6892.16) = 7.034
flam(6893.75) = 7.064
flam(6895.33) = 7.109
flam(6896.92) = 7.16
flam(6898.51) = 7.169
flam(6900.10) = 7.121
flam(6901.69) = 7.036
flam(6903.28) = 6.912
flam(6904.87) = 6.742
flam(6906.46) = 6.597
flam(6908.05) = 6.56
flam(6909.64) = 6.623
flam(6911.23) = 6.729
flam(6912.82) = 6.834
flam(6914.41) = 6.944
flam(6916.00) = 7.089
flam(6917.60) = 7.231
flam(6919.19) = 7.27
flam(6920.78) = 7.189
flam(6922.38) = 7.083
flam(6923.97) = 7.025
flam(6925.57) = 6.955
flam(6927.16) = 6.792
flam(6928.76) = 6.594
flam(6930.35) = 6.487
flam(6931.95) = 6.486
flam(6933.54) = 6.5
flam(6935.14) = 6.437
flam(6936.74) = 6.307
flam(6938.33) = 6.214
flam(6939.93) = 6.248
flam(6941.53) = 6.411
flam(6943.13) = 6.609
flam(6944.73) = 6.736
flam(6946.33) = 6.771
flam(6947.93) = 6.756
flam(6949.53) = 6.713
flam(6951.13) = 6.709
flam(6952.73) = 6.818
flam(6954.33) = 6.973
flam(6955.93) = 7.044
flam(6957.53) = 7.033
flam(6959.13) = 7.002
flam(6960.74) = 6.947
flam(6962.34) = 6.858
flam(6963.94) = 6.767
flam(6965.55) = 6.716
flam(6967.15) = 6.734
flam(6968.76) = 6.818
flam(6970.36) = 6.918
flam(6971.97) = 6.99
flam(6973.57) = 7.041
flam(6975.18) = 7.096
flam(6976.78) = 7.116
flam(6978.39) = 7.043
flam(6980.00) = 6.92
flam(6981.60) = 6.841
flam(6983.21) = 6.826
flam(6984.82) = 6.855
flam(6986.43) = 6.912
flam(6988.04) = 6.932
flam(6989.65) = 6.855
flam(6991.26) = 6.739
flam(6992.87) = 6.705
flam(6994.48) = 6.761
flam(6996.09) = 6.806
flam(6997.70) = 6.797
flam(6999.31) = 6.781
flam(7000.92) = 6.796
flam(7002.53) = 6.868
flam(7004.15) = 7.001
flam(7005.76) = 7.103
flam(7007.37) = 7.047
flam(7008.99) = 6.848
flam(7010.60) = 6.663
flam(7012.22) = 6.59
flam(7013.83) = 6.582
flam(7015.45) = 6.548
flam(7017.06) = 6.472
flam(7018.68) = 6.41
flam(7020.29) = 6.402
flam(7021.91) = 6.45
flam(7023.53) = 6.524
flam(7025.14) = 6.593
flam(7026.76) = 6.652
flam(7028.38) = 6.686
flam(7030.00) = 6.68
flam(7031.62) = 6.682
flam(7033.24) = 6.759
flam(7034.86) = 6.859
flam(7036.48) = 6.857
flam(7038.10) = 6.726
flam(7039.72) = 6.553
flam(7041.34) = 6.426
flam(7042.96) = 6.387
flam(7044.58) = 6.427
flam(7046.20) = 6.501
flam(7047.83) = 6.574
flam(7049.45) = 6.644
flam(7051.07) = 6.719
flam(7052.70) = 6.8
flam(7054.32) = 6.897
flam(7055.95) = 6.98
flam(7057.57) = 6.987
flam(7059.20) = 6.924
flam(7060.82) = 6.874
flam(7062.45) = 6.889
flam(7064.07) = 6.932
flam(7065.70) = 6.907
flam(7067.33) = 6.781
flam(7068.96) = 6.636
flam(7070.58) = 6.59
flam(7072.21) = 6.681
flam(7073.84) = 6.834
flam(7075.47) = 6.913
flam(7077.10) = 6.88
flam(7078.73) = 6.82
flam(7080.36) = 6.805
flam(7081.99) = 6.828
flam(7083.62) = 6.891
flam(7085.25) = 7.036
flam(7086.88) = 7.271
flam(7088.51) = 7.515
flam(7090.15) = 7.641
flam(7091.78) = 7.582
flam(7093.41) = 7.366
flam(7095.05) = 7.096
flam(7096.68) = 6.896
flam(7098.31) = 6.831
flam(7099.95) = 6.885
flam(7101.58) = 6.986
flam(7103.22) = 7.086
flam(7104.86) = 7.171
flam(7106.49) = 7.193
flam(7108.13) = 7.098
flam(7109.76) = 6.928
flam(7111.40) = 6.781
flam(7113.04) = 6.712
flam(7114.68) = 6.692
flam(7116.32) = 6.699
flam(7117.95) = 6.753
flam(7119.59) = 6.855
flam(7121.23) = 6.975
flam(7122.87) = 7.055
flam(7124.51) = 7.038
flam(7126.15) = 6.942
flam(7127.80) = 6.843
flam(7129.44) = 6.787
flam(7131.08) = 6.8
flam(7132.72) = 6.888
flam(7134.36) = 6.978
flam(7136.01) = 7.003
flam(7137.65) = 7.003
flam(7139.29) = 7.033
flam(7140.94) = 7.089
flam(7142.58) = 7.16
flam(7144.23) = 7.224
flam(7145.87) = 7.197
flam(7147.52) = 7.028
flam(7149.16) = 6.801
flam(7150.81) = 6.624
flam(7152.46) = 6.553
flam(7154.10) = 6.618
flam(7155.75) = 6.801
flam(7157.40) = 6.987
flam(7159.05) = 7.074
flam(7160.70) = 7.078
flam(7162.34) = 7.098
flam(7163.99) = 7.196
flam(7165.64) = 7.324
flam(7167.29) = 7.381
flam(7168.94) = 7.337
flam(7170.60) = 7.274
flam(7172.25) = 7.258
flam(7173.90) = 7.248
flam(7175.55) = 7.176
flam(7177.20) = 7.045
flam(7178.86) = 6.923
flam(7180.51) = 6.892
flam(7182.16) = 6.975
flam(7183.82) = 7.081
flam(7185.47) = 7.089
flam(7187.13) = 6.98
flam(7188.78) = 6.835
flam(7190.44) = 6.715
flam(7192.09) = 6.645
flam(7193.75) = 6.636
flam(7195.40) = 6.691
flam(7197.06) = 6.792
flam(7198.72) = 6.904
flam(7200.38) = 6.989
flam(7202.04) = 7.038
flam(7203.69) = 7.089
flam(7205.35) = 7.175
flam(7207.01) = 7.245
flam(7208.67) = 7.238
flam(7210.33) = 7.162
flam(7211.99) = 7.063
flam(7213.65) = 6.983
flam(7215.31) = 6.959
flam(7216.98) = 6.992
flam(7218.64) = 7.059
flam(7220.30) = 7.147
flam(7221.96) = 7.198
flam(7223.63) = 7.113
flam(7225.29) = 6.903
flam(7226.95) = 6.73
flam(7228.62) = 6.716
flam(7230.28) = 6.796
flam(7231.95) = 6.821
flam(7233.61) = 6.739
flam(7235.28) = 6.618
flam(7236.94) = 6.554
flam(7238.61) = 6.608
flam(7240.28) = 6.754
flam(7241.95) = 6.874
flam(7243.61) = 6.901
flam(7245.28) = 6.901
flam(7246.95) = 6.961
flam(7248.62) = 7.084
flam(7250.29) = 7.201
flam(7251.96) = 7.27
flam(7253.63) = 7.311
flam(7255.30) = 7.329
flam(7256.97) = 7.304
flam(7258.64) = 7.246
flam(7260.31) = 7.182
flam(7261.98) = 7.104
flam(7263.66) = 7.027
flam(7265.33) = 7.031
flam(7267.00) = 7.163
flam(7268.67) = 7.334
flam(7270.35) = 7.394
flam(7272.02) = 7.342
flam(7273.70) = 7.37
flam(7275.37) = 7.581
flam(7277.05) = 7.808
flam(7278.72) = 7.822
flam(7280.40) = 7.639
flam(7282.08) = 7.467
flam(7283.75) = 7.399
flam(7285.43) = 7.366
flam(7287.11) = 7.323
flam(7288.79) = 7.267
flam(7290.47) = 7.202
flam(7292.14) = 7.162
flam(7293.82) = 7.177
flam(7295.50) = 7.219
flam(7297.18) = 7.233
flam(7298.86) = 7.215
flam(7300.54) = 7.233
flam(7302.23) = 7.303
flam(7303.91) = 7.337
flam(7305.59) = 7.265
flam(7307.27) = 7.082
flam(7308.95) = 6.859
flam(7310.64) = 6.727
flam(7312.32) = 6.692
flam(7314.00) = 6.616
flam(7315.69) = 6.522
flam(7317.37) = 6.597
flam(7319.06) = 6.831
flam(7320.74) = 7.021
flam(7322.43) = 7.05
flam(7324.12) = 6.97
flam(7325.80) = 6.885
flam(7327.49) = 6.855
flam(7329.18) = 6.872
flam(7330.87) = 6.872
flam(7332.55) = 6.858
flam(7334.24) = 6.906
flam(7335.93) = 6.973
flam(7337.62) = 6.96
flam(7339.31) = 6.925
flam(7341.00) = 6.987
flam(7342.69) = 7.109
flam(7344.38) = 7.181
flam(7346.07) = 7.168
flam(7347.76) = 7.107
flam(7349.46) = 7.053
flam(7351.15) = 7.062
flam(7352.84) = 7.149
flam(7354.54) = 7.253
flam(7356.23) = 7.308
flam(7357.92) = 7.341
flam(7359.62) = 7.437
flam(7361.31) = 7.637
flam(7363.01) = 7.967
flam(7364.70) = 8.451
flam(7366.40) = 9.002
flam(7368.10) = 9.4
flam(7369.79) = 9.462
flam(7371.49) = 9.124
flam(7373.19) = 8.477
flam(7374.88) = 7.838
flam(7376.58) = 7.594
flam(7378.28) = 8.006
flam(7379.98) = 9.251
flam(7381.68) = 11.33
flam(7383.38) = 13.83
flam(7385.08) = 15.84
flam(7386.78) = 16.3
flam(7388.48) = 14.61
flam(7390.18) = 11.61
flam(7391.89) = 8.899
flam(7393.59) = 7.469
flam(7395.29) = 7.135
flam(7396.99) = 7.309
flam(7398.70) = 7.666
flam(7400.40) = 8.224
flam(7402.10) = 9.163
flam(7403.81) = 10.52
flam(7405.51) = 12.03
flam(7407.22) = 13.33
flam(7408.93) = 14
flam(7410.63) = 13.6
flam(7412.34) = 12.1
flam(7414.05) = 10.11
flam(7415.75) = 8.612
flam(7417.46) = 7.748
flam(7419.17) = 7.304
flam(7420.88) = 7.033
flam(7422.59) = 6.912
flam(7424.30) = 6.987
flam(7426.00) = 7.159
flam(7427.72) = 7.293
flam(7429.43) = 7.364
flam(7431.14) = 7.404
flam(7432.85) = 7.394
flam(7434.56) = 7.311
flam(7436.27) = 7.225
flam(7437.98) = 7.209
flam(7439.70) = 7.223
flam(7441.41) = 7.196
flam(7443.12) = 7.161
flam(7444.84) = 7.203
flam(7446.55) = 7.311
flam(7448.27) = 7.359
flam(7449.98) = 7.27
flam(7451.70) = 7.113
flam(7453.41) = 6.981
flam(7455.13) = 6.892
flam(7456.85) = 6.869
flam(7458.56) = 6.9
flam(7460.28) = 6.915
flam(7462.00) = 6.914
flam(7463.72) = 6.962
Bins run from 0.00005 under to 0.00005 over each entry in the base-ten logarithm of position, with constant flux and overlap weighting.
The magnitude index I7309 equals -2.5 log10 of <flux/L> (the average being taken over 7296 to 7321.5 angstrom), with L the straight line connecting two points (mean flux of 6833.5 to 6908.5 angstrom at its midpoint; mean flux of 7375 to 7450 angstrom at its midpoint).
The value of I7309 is 0.25 mag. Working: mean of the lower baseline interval 7.1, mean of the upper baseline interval 9.18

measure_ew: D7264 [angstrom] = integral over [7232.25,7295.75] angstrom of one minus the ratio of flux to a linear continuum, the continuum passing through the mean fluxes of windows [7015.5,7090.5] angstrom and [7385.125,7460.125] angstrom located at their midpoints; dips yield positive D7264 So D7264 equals 5.6 angstrom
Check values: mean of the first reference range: 6.76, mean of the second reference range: 8.72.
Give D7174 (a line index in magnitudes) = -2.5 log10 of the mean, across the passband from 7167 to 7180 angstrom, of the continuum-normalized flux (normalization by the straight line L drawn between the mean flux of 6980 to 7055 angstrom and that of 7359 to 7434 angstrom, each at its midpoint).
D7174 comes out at 0.09 mag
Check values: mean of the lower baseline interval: 6.71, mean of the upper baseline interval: 9.45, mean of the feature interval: 7.19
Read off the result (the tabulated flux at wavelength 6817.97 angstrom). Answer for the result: 7.273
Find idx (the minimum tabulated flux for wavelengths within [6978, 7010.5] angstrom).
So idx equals 6.705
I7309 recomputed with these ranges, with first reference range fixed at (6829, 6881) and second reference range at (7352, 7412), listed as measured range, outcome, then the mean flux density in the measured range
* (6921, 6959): 0.14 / 6.7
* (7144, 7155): 0.25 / 6.85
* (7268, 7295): 0.24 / 7.41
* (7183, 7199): 0.28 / 6.84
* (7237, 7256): 0.29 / 6.99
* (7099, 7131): 0.22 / 6.92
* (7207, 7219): 0.25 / 7.08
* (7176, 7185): 0.25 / 7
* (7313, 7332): 0.36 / 6.83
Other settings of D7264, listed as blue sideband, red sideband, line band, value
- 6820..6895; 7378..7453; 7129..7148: 2.6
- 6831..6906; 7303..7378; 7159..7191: 0.7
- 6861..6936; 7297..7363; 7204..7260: 0.3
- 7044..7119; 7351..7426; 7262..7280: 2.3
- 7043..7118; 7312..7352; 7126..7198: -0.7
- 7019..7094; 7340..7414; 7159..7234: 8.6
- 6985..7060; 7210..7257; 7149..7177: -0.7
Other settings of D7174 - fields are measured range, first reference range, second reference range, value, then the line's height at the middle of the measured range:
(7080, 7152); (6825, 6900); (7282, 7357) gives 0.01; 7.1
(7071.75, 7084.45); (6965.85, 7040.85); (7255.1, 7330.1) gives 0.01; 6.88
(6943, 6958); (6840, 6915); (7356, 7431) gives 0.08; 7.38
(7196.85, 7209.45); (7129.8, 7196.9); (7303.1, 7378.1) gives 0.00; 7.07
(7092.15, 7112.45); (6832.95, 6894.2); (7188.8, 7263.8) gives 0.00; 7.03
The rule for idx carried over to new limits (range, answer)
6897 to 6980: 6.214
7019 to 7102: 6.387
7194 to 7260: 6.554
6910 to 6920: 6.729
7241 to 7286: 6.874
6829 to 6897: 6.755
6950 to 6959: 6.709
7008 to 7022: 6.402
